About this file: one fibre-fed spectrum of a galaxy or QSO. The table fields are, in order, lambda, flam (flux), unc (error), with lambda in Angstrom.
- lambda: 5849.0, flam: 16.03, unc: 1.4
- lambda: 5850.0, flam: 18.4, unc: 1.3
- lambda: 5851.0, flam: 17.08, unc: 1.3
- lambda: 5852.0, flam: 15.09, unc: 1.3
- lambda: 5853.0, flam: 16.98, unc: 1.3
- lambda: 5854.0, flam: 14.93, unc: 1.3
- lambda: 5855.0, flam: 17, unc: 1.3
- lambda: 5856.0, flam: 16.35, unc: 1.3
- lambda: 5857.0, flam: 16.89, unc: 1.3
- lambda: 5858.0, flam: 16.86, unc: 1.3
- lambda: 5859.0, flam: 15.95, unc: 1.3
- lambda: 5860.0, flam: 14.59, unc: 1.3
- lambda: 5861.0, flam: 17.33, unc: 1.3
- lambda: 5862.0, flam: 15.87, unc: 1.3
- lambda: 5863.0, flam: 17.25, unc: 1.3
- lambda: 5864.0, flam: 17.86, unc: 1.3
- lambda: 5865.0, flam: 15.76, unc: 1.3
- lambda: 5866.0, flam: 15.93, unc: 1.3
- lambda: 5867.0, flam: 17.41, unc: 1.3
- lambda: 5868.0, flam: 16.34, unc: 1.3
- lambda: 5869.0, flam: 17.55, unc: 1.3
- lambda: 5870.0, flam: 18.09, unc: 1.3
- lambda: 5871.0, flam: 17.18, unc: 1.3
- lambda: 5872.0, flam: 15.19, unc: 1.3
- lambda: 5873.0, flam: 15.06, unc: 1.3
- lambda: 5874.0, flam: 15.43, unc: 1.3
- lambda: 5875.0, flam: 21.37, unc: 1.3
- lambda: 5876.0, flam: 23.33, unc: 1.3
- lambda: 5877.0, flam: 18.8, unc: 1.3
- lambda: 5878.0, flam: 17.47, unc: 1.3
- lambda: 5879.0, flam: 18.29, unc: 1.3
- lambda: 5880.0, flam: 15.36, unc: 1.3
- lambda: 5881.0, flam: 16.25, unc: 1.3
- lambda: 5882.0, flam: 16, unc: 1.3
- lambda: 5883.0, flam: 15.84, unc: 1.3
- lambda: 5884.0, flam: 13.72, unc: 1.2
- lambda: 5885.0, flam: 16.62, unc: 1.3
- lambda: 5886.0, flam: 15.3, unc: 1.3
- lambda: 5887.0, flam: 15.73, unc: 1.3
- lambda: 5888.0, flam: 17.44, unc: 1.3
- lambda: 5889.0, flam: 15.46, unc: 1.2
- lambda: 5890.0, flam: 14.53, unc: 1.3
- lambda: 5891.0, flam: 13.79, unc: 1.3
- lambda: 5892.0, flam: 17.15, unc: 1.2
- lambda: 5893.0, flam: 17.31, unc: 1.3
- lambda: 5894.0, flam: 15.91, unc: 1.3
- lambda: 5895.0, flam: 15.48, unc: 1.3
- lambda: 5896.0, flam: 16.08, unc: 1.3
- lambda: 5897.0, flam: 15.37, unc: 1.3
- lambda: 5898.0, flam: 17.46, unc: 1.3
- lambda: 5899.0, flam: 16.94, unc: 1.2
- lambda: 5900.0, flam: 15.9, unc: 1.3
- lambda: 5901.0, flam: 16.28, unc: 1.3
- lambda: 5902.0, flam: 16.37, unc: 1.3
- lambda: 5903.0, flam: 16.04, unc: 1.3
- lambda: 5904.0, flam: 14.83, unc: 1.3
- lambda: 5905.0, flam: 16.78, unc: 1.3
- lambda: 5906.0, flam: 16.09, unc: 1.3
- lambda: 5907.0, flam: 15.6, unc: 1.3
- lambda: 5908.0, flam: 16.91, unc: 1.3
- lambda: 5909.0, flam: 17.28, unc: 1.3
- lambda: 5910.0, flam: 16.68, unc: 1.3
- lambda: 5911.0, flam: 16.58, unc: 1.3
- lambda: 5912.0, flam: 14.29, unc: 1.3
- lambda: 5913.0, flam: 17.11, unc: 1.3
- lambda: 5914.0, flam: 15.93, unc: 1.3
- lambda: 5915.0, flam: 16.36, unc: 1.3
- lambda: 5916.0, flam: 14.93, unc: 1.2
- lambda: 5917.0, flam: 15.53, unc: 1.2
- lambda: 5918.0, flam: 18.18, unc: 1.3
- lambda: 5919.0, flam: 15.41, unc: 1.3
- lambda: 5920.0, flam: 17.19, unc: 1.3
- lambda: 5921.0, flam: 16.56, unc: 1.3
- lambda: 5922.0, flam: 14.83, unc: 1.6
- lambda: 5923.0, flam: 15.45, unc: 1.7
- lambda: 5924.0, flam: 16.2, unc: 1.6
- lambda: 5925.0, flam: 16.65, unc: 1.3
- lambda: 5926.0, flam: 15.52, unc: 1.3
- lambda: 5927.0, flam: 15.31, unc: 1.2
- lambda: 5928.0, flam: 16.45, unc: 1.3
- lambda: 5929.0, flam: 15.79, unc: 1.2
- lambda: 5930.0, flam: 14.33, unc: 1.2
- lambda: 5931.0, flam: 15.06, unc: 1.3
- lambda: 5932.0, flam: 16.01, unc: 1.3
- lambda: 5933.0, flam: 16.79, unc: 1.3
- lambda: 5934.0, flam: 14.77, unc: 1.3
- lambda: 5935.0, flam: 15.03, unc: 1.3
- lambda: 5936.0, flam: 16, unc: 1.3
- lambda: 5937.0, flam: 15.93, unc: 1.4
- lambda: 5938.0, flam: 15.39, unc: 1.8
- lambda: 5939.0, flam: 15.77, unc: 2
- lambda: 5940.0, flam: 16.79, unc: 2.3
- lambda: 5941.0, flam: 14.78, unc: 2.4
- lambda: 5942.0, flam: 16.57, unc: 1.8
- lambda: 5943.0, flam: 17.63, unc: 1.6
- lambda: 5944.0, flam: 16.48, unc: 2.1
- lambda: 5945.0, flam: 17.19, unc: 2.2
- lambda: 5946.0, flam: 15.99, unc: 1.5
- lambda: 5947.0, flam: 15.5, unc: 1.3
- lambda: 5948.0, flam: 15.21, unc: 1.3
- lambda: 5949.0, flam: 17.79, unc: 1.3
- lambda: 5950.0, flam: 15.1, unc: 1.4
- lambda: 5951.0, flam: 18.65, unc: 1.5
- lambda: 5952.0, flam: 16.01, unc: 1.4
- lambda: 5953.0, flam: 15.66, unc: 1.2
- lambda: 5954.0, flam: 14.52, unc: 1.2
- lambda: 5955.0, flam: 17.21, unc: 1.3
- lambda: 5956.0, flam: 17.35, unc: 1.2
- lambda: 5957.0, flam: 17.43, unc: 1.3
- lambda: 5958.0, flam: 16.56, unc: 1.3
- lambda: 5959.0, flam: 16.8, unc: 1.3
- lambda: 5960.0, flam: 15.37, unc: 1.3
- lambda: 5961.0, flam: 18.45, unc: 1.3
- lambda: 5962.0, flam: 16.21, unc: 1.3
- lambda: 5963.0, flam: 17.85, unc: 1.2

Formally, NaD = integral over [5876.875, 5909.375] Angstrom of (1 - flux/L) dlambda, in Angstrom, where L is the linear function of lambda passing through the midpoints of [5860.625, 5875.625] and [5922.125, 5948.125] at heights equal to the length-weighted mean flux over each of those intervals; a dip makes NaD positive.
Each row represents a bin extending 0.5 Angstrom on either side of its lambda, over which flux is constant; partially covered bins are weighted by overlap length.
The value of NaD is 0.8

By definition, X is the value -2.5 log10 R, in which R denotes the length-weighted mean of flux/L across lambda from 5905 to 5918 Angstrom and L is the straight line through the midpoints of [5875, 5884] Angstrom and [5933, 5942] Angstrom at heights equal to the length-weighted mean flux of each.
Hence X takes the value 0.02 mag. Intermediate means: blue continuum 17.7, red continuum 15.7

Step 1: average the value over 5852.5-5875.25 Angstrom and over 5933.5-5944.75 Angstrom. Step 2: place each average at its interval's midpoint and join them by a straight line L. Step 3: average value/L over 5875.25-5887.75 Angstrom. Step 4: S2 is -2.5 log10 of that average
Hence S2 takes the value -0.03 mag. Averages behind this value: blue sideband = 16.6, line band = 17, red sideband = 15.9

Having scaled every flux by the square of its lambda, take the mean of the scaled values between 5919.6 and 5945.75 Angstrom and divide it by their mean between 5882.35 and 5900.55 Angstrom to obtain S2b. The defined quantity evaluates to 1.0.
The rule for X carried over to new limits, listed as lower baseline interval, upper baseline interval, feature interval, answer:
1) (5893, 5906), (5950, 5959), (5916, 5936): 0.04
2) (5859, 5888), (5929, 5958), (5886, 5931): 0.03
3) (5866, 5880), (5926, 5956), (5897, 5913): 0.04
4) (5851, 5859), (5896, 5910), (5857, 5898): -0.02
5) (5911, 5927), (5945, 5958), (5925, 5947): 0.02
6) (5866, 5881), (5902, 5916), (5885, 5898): 0.06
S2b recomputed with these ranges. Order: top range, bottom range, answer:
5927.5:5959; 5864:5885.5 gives 0.97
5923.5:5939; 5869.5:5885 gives 0.93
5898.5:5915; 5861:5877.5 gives 0.94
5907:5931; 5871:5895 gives 0.98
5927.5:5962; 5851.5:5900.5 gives 1.00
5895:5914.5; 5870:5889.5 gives 0.97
